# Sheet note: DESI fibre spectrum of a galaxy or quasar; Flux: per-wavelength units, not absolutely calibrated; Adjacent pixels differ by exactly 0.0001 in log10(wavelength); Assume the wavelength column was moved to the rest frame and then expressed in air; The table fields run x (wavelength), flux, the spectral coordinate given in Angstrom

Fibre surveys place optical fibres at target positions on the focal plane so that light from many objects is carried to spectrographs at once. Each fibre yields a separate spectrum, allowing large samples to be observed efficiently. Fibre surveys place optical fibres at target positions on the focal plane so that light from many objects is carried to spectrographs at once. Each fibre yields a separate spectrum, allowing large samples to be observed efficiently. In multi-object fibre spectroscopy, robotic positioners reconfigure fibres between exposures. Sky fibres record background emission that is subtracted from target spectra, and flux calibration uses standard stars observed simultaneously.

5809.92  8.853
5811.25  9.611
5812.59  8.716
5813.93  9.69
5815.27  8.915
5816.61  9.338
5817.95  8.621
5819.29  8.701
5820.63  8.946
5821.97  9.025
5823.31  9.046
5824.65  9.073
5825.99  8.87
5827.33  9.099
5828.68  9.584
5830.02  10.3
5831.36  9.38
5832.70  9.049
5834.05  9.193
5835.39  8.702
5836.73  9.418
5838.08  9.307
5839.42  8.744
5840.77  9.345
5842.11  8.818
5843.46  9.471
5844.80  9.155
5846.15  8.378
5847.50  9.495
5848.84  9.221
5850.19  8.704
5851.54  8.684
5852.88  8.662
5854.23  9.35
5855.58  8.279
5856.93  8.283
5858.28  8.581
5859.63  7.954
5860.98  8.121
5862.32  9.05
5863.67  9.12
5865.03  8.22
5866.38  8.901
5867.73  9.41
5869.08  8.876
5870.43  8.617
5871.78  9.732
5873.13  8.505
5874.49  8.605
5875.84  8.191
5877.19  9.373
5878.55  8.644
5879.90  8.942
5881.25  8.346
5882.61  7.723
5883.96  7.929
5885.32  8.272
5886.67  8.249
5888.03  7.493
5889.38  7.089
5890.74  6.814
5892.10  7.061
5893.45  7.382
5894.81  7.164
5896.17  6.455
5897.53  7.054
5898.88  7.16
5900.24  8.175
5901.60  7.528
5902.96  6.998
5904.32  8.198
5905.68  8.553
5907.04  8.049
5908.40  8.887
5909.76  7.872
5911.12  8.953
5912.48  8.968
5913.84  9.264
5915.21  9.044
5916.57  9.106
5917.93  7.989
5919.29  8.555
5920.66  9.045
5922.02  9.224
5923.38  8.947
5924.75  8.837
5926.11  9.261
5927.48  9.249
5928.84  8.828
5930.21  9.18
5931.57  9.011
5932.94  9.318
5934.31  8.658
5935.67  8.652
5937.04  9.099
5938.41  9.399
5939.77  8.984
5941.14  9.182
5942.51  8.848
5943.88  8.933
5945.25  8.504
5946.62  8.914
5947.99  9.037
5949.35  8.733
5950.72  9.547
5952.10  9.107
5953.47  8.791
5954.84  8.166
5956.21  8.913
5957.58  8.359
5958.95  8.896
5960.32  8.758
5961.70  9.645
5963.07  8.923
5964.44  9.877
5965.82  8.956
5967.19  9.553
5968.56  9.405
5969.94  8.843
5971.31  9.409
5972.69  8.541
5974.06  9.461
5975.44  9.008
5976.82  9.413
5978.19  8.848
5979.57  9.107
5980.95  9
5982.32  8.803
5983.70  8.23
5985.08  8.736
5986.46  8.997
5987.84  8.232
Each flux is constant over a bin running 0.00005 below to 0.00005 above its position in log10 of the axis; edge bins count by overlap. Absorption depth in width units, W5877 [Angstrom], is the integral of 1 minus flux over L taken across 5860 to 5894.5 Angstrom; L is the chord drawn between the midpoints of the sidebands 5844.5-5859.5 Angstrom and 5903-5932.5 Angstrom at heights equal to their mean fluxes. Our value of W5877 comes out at 1.7 Angstrom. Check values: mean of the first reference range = 8.76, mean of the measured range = 8.33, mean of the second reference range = 8.78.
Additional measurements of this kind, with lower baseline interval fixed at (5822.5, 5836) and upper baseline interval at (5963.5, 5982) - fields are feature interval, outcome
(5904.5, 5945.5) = 1.42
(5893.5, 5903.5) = 2.14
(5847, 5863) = 0.92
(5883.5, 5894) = 1.91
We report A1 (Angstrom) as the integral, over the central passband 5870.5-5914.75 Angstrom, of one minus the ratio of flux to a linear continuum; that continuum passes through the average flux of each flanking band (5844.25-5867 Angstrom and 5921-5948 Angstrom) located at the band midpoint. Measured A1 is 3.91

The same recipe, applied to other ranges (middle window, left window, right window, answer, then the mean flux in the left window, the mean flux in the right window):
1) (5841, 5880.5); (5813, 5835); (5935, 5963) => 1.2 Angstrom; 9.16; 8.92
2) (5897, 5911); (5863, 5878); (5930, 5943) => 1.6 Angstrom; 8.86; 9.03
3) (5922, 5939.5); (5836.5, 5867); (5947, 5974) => -0.1 Angstrom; 8.83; 9.04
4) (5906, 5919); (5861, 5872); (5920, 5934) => 0.5 Angstrom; 8.91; 9.08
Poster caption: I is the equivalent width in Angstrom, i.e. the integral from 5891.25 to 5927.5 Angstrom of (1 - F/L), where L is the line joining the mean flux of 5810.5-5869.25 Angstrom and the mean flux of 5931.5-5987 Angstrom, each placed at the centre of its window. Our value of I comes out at 3.0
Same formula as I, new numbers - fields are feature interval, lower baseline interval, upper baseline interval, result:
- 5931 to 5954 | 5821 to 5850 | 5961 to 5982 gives 0.50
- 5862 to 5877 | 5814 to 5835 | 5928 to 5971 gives 0.41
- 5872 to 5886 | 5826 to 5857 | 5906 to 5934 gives 0.76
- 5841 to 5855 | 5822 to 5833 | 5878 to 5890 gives -0.23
